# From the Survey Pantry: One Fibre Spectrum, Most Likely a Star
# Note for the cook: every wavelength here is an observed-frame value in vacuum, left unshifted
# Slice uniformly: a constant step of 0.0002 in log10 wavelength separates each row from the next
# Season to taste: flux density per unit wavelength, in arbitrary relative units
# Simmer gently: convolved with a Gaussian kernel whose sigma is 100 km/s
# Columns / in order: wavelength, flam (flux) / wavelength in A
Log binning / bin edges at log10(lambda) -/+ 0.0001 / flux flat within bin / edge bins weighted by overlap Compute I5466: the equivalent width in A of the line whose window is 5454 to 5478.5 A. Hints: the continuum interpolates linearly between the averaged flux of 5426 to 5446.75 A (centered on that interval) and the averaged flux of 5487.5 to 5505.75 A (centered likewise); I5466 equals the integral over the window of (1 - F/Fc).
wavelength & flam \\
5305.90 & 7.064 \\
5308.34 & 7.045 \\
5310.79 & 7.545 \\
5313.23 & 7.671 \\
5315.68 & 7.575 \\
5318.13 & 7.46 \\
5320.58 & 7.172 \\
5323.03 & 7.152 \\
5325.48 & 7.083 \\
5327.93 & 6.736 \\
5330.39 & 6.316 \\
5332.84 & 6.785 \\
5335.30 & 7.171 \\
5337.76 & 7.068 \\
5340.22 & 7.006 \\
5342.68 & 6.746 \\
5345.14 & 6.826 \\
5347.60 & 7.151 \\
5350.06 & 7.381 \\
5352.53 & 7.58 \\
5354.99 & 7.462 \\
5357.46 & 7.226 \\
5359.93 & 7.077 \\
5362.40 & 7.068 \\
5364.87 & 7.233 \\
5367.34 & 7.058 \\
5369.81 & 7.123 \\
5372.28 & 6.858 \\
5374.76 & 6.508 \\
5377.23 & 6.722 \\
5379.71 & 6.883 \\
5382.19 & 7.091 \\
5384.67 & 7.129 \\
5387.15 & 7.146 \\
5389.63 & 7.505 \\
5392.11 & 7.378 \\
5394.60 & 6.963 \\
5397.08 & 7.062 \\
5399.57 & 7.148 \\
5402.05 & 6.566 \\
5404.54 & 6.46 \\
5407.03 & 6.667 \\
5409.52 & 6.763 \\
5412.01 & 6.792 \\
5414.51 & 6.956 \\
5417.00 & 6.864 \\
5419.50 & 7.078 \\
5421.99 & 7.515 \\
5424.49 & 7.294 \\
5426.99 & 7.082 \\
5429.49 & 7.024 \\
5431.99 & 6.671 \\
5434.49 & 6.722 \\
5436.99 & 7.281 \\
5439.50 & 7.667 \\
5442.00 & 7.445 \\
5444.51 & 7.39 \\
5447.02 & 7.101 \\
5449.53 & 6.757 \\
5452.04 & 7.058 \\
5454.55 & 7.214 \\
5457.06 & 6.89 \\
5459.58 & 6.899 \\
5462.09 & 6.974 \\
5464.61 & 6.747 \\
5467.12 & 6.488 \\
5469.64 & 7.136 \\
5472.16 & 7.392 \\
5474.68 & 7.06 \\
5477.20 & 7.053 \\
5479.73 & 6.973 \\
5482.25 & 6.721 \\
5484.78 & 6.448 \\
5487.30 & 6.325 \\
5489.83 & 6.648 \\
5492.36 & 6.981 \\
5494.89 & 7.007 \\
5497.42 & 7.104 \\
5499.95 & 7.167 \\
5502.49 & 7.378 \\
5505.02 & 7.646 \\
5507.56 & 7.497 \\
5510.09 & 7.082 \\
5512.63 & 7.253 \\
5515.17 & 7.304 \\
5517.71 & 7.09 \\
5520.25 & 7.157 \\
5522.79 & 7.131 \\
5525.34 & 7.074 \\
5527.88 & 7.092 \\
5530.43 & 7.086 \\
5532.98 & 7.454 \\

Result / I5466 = 0.47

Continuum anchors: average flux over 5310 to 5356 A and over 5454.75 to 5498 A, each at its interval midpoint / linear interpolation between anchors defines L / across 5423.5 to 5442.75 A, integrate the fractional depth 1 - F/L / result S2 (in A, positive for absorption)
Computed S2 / -0.5 A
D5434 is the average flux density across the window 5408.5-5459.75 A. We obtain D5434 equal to 7.07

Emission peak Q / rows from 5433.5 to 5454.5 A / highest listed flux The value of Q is 7.667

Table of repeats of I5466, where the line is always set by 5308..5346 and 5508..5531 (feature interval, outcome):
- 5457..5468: 0.5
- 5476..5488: 0.7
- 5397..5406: 0.4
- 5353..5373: -0.2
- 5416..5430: -0.1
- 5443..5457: 0.1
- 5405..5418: 0.6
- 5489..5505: 0.1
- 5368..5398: 0.3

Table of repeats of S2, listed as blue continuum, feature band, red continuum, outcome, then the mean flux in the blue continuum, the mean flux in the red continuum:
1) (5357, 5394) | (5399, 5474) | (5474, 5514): 0.4 A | 7.06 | 7.02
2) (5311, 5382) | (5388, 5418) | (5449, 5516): 0.5 A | 7.08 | 7.01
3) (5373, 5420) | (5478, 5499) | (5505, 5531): 1.0 A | 6.93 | 7.2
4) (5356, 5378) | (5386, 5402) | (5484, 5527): -0.3 A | 7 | 7.08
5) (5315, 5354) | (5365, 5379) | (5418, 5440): 0.4 A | 7.07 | 7.13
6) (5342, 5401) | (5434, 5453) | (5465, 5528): -0.3 A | 7.1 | 7.04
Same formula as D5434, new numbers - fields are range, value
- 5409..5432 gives 7.03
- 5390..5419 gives 6.9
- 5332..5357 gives 7.13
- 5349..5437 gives 7.03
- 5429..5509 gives 7.03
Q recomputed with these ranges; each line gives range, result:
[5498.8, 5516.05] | 7.646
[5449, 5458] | 7.214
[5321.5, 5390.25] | 7.58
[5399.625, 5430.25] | 7.515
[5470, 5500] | 7.392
